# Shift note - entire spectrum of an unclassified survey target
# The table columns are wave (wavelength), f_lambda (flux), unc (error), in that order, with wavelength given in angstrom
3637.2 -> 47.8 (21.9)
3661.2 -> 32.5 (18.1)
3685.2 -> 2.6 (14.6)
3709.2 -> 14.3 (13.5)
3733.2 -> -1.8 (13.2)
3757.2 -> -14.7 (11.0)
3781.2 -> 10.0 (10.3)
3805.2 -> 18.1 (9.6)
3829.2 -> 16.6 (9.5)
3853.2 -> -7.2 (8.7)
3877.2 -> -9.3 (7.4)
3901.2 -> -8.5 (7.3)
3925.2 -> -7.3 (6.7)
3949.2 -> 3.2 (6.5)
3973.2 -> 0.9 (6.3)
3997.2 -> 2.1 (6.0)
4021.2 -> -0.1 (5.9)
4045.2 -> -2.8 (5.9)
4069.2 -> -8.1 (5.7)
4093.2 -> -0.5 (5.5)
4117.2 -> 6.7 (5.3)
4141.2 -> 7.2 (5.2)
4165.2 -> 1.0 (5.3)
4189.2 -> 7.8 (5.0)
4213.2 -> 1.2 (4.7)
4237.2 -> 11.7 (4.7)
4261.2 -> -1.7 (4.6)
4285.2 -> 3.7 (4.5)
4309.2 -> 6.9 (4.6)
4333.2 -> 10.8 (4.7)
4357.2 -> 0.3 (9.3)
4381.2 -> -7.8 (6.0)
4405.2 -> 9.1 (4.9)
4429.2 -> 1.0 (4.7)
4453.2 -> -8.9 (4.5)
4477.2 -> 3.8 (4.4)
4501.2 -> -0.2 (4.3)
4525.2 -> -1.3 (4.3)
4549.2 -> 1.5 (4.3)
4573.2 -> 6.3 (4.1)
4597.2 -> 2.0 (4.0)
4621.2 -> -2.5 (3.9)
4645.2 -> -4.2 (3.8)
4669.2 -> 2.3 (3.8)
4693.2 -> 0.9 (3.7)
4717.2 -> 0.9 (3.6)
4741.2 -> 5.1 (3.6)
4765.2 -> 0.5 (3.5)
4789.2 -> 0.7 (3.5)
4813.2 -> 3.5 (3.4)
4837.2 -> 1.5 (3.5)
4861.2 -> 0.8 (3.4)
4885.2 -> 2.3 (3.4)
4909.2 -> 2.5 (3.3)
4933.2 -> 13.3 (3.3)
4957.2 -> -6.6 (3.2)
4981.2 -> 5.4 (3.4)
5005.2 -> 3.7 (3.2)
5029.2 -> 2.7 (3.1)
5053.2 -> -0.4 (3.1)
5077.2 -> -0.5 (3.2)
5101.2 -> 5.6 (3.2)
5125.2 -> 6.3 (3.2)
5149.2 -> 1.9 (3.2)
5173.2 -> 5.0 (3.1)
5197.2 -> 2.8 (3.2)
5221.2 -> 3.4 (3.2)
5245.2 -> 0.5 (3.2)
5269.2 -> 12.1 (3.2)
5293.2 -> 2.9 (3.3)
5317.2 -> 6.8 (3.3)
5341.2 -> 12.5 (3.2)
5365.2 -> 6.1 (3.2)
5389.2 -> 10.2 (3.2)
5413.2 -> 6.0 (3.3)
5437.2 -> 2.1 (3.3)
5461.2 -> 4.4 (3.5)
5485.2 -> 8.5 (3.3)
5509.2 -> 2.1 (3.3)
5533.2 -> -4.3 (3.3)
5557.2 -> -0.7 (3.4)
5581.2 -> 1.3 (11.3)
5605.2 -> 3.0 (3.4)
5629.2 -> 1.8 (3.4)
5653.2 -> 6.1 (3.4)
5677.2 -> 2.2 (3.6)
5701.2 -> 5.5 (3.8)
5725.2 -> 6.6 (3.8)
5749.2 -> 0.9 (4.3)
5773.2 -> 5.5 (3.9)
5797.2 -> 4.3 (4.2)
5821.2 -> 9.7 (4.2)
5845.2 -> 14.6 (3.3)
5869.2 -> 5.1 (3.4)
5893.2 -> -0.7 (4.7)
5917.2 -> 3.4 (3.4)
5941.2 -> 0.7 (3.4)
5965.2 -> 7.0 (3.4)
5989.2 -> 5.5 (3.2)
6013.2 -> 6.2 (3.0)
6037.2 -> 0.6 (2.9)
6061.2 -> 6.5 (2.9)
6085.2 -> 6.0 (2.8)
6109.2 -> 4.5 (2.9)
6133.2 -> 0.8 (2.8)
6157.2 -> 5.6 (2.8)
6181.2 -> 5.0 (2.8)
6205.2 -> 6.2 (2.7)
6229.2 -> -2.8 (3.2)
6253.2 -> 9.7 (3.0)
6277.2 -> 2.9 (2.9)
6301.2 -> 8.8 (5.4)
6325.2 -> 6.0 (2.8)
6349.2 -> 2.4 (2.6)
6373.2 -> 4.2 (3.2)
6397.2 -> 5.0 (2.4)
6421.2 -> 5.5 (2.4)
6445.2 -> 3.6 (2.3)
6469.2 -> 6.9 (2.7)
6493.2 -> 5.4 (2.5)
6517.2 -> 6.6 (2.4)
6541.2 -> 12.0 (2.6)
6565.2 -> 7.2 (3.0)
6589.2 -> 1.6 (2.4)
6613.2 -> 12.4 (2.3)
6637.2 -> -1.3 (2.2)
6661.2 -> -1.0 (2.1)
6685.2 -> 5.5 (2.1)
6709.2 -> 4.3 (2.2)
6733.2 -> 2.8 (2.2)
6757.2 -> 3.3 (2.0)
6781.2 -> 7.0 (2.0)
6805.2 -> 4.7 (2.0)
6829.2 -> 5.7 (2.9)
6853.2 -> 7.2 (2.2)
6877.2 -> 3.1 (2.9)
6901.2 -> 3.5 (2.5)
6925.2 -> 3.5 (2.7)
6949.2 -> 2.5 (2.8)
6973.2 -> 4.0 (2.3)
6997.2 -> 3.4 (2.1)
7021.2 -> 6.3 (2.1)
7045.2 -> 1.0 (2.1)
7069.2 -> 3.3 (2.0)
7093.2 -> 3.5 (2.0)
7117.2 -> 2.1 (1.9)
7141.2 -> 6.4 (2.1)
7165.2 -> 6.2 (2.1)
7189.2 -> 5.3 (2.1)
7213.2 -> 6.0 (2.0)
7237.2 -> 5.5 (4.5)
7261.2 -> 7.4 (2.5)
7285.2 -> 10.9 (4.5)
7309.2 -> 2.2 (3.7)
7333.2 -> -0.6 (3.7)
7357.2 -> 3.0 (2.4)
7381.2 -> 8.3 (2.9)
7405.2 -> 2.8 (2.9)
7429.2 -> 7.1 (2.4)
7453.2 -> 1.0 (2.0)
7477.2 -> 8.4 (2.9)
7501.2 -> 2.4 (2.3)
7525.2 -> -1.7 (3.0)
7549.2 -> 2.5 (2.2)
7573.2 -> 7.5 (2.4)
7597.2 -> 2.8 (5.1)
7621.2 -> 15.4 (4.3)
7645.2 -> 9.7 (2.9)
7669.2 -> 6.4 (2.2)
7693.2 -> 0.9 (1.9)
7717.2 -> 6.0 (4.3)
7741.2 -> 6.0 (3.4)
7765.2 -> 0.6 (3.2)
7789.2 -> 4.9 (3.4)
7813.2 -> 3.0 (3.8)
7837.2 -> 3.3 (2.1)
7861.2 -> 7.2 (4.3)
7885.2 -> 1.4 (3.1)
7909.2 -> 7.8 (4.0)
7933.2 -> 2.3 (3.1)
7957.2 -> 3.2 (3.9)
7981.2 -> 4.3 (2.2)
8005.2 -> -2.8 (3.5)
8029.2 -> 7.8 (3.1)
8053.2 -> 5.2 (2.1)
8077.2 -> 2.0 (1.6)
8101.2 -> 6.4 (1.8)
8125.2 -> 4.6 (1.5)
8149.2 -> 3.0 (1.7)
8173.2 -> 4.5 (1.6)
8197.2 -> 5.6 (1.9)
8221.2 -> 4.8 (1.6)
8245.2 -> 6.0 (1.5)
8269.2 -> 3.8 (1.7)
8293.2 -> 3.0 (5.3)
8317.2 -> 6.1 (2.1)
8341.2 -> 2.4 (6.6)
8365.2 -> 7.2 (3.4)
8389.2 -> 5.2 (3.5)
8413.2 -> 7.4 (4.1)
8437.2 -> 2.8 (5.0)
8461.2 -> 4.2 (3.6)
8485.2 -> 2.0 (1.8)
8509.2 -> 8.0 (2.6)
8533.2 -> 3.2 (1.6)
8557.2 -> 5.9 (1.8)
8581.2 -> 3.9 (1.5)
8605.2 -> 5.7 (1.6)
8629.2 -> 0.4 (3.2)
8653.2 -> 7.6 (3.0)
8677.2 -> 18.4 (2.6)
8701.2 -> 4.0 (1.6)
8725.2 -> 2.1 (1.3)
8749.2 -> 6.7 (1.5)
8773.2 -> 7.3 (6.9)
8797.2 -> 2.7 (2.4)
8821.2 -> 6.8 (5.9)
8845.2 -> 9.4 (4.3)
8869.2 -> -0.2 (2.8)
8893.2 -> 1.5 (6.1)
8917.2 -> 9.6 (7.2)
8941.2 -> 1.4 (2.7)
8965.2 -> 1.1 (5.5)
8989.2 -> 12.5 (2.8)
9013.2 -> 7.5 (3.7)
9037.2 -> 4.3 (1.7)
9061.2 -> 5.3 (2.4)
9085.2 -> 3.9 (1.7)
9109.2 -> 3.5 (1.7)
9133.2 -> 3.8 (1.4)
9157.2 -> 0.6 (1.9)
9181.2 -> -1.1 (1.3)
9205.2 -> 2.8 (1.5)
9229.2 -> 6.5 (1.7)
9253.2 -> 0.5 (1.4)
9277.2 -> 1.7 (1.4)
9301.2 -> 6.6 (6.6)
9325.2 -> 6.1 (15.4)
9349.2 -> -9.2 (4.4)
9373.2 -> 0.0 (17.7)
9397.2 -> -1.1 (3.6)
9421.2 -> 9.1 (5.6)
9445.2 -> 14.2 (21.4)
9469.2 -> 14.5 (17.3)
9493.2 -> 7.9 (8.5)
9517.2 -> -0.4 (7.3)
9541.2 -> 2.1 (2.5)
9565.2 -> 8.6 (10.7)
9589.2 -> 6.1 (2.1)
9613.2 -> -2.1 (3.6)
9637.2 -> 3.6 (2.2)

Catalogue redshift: 0.32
